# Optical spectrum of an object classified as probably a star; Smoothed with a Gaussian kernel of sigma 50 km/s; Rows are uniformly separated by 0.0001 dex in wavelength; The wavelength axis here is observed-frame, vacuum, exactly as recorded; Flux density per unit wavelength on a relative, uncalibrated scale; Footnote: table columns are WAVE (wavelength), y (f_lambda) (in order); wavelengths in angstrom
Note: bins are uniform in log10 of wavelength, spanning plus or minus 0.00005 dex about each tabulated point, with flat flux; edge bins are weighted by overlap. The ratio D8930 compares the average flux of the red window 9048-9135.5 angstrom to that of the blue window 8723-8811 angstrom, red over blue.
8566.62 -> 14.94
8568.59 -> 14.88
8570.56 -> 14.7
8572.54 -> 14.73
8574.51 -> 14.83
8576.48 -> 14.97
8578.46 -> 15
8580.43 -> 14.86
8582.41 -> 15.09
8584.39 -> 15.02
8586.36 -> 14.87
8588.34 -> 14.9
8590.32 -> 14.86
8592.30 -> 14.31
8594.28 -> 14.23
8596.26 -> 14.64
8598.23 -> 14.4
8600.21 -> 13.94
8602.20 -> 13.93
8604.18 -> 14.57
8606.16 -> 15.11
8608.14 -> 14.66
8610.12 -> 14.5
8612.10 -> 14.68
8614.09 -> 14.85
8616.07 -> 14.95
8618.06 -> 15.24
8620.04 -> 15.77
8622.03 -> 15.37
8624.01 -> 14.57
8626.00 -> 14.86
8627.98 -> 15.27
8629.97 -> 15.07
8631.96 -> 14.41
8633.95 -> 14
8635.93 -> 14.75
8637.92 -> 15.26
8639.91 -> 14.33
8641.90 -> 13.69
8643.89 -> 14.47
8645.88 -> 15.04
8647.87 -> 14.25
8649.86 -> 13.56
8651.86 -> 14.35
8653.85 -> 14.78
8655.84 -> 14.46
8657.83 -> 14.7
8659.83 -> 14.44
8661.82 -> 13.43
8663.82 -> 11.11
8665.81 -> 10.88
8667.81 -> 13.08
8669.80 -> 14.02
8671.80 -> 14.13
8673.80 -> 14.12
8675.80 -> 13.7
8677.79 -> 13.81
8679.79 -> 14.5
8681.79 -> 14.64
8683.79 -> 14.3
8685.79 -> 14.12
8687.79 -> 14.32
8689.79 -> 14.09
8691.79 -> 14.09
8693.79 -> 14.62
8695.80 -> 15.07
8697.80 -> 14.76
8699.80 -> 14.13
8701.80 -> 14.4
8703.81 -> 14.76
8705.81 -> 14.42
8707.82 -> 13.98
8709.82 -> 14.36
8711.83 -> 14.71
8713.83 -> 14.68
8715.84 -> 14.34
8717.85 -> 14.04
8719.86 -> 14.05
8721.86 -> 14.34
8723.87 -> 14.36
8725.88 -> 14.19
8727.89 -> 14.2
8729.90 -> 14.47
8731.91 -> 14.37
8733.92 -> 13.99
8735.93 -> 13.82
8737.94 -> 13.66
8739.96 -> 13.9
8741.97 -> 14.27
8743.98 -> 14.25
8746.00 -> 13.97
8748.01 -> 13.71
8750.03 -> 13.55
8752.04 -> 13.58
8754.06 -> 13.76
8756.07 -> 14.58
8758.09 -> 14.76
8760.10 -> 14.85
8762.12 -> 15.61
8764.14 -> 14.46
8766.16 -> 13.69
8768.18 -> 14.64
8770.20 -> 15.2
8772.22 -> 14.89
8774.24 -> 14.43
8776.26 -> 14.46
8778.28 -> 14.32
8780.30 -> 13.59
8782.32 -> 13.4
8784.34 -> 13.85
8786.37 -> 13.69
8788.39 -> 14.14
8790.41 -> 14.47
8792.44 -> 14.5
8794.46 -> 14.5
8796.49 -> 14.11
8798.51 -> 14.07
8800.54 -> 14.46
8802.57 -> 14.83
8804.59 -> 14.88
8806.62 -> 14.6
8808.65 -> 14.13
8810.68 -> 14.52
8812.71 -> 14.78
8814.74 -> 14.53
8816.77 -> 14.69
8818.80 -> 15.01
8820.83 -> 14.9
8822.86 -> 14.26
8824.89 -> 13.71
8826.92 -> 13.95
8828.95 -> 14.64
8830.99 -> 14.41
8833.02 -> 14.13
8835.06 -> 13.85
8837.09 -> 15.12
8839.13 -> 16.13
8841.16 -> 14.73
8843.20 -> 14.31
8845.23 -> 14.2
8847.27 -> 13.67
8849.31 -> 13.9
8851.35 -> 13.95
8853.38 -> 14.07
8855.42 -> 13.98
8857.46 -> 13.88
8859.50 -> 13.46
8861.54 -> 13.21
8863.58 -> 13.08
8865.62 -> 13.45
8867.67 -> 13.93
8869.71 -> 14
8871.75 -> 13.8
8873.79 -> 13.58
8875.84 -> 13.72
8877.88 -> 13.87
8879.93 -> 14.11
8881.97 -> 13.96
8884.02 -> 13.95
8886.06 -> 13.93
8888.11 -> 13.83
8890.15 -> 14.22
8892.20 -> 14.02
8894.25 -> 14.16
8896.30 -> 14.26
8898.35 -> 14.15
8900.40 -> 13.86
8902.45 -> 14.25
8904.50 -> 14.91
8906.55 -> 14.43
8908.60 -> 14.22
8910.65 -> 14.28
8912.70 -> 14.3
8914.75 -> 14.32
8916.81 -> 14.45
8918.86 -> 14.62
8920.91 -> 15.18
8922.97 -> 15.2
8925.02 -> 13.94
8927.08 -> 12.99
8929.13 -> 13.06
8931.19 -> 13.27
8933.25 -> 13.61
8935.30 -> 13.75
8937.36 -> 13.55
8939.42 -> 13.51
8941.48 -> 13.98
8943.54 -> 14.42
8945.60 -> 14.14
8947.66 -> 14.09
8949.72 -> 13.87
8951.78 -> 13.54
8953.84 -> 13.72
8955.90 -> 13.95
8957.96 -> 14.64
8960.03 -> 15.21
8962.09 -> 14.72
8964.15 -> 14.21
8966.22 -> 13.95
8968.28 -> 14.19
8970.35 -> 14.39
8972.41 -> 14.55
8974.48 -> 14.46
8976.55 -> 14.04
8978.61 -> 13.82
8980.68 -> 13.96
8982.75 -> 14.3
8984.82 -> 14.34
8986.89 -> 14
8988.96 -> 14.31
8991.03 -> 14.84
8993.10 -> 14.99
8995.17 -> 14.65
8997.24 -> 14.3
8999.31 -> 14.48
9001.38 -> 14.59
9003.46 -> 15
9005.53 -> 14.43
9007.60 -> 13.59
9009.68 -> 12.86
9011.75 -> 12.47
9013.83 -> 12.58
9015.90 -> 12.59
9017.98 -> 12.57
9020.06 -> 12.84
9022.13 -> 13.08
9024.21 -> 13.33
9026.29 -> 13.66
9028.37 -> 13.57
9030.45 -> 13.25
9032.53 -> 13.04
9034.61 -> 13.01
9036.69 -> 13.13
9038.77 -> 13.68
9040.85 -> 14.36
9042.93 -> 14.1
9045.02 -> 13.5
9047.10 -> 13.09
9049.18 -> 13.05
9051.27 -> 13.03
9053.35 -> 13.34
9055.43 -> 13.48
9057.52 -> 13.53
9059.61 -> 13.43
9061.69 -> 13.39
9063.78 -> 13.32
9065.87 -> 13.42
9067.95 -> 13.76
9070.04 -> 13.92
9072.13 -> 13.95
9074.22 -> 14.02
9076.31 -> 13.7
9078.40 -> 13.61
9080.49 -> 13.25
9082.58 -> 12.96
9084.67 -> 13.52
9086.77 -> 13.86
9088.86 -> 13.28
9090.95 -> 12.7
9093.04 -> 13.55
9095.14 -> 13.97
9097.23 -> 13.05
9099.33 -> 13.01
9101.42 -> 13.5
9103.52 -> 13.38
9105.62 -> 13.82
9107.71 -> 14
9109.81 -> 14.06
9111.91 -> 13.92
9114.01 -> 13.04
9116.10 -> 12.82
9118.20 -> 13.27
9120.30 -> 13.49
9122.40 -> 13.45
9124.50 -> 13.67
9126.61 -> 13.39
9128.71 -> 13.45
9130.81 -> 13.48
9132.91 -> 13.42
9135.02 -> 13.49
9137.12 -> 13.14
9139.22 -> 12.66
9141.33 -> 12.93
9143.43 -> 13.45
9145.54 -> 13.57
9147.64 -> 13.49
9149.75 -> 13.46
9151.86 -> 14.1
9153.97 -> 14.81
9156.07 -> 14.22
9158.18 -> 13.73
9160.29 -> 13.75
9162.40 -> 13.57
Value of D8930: 0.9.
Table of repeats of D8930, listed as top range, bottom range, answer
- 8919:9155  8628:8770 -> 0.96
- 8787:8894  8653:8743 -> 1.01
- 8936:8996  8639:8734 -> 1.01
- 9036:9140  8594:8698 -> 0.94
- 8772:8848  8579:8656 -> 0.98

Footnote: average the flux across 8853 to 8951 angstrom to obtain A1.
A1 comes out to 14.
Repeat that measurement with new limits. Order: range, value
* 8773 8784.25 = 14.1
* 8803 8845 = 14.6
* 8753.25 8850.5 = 14.4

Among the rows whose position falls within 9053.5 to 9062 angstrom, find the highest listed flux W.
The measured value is 13.53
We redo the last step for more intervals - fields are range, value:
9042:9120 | 14.1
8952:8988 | 15.21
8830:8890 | 16.13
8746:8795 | 15.61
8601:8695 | 15.77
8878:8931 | 15.2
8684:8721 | 15.07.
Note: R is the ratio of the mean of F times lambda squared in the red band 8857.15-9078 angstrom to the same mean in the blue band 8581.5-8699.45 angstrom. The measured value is 1.04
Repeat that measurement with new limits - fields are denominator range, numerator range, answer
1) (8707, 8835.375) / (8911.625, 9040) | 1.02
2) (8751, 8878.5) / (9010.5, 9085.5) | 0.99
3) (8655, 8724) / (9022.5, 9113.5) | 1.04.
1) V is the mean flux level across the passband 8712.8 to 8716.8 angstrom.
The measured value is 14.5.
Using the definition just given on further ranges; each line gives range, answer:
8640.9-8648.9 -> 14.4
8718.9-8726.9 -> 14.2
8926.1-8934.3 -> 13.2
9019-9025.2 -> 13.1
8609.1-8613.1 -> 14.6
